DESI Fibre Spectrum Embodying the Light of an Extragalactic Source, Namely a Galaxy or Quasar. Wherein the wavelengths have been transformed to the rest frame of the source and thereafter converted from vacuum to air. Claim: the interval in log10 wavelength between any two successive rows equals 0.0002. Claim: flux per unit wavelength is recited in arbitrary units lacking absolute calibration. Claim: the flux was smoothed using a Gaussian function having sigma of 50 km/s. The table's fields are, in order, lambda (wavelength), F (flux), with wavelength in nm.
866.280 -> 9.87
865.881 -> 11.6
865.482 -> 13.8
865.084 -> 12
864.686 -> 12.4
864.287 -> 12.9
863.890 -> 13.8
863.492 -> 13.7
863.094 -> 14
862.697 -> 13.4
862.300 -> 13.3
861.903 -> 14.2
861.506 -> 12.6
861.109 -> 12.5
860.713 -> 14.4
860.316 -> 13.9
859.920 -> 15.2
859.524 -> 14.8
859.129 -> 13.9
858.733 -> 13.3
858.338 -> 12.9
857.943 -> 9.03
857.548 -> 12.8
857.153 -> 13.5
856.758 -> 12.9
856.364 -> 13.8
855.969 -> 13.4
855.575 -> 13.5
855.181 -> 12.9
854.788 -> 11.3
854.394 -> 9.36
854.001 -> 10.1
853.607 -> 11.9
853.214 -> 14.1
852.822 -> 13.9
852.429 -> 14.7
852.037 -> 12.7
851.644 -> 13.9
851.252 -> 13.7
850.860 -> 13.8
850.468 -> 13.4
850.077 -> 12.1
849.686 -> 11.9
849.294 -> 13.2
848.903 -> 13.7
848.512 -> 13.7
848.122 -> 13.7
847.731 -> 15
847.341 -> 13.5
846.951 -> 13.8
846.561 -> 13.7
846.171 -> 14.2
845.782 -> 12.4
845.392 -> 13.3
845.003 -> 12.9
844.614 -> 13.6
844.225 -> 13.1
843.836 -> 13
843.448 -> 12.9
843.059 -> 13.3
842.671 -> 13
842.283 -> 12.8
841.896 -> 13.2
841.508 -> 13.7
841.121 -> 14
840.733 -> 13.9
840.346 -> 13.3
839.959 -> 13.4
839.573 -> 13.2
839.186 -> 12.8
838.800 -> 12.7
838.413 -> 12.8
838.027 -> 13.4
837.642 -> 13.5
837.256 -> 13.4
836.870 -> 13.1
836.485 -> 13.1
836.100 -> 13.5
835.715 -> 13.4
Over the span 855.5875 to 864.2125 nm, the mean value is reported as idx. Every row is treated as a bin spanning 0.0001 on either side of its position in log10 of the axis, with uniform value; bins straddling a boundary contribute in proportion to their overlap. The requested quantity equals 13.4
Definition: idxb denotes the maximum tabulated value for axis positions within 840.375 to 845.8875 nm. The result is 14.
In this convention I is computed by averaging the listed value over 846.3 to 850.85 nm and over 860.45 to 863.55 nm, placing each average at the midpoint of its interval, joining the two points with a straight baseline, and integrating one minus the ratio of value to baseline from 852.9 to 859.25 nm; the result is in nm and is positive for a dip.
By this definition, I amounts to 0.50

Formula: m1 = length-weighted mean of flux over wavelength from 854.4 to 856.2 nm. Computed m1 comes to 12.4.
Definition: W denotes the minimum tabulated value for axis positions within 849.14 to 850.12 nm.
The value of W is 11.9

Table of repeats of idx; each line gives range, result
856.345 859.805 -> 13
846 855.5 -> 13.1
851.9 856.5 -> 12.6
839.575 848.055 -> 13.4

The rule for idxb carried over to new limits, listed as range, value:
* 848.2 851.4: 13.8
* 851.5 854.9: 14.7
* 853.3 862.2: 15.2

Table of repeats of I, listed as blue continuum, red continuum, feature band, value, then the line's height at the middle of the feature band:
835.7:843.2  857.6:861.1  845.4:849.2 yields -0.12 nm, 13.3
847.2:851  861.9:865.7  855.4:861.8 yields 0.02 nm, 13.3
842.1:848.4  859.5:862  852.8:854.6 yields 0.26 nm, 13.7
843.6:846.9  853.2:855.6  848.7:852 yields -0.23 nm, 12.3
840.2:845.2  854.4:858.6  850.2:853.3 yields -0.24 nm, 12.7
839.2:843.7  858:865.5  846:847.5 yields -0.05 nm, 13.3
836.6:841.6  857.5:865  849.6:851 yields 0.05 nm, 13.3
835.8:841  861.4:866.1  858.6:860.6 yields -0.17 nm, 13.2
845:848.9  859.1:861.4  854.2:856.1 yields 0.25 nm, 13.9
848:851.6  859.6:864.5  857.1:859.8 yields 0.13 nm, 13.6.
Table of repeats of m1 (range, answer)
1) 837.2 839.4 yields 13.1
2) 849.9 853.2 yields 13.6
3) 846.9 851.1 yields 13.4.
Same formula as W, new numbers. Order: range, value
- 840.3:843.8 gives 12.8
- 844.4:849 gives 12.4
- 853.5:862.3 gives 9.03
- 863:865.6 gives 12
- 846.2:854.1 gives 10.1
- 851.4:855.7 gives 9.36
